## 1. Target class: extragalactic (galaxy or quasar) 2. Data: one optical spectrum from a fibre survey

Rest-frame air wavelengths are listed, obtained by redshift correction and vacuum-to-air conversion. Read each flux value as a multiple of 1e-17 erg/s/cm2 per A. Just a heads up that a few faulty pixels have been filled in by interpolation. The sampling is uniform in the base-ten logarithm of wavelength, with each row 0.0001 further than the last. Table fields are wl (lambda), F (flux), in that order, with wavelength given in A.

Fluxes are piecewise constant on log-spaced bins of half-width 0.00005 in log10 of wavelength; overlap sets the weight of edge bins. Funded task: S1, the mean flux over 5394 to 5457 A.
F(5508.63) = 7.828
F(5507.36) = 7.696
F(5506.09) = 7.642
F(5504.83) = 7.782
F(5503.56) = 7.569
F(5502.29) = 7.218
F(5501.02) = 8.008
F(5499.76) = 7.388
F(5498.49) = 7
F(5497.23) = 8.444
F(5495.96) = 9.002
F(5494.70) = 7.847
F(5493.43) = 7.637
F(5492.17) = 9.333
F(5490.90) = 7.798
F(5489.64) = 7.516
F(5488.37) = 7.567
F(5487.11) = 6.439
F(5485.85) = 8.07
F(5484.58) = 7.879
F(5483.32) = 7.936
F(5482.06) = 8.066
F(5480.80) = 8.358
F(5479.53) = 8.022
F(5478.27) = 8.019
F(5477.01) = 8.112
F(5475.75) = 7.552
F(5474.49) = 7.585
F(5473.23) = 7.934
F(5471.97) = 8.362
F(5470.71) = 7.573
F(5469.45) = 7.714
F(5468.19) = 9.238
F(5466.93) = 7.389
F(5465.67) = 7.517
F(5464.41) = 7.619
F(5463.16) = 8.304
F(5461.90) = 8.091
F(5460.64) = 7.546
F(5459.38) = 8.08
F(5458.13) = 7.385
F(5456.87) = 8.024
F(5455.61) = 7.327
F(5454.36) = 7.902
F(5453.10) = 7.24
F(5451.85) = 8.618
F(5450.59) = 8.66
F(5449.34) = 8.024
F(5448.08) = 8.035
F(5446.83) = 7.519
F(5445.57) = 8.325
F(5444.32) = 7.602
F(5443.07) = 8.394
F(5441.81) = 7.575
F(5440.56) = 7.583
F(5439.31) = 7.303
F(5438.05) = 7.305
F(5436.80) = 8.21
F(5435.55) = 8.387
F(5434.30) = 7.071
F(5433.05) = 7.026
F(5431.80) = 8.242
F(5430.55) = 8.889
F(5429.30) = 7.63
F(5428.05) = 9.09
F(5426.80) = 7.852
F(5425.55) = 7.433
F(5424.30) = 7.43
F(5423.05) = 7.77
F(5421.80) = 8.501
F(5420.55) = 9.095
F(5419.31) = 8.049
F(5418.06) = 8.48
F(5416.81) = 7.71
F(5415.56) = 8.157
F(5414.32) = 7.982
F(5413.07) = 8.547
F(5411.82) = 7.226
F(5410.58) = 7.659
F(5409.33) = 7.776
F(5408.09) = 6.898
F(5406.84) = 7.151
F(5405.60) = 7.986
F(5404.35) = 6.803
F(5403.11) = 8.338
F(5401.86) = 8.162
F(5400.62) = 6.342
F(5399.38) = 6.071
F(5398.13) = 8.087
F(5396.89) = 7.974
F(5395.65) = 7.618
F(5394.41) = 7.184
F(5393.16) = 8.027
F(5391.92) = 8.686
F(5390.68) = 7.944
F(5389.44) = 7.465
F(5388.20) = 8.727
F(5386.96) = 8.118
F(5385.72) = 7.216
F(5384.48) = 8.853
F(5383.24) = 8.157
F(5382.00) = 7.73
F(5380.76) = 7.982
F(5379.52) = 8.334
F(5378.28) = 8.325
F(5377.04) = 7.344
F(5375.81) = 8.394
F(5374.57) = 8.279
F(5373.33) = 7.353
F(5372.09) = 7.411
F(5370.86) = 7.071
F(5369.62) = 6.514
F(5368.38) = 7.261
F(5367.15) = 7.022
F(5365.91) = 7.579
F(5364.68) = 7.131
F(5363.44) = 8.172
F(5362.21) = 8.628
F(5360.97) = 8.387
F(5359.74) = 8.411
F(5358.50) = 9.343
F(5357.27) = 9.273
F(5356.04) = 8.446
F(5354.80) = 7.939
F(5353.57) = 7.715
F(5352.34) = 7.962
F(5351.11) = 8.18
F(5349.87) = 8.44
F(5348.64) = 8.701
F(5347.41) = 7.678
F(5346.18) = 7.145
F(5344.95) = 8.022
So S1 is 7.81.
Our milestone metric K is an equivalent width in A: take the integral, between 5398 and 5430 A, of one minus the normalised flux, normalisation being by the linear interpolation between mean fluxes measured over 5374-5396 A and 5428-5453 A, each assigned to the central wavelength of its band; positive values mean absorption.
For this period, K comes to 0.8 A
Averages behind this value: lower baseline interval 8.03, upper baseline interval 7.93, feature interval 7.77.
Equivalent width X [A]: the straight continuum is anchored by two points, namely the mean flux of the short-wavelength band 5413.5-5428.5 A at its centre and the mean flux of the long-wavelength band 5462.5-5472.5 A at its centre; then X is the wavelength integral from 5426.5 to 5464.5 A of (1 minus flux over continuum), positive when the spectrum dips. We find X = 0.64 A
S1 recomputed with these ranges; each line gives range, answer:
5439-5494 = 7.89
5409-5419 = 7.95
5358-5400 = 7.84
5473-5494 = 7.87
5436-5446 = 7.79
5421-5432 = 8.1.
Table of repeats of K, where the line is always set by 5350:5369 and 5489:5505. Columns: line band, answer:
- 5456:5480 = 0.12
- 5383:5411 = 1.20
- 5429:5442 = 0.37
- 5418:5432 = -0.34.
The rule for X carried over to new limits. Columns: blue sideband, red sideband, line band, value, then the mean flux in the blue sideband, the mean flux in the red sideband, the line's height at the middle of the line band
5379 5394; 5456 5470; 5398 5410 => 1.1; 8.09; 7.89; 8.04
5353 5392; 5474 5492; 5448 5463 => -0.1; 7.97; 7.82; 7.86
